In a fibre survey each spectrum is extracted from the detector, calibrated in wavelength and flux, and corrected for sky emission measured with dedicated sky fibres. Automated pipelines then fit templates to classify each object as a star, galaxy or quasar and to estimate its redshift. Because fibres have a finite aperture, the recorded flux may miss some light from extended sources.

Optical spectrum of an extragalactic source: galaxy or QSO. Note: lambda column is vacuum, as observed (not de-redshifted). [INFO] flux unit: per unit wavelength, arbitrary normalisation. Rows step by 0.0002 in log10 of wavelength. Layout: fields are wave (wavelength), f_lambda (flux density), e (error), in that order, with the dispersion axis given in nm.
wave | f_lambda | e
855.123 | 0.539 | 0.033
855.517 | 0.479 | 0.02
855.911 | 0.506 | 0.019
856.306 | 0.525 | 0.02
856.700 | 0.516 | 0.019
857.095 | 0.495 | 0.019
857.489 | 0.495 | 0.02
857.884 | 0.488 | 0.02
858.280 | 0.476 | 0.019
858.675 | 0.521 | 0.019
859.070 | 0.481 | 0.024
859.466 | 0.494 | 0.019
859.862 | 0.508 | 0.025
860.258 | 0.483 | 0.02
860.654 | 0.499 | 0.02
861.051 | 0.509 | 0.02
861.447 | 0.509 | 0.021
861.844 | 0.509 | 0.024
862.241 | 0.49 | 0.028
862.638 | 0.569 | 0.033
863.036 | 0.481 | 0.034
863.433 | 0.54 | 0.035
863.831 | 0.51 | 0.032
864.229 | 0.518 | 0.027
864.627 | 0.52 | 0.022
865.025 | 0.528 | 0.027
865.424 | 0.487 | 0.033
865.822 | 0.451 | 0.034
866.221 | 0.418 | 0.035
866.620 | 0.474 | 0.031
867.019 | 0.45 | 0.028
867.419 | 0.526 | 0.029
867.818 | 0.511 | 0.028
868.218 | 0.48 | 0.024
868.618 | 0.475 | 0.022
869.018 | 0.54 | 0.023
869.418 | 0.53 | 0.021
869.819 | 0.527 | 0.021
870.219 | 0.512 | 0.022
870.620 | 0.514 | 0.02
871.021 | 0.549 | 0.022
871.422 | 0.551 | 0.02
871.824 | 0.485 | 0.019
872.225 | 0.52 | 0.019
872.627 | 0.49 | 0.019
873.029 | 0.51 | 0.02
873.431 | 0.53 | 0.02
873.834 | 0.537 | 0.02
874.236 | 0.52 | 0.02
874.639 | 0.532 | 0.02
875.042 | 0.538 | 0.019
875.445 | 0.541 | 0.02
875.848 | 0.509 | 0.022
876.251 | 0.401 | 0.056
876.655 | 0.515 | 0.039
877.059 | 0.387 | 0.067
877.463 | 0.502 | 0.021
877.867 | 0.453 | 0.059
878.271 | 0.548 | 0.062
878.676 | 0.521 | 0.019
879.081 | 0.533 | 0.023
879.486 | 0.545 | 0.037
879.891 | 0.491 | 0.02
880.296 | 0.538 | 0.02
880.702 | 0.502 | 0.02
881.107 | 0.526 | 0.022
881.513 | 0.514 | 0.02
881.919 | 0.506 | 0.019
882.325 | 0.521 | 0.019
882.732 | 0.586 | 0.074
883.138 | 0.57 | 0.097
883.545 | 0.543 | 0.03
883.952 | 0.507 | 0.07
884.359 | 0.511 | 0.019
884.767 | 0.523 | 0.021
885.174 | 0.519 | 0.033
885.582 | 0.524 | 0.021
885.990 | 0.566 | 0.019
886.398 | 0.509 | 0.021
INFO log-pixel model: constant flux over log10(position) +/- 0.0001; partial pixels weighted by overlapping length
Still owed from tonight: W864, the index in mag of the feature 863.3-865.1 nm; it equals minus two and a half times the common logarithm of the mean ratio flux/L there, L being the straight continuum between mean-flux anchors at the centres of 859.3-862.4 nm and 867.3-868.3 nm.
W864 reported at -0.04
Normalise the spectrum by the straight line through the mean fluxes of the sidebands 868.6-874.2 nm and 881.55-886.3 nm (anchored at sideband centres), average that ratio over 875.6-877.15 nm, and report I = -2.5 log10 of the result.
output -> 0.14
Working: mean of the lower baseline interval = 0.521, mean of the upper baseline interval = 0.533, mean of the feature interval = 0.46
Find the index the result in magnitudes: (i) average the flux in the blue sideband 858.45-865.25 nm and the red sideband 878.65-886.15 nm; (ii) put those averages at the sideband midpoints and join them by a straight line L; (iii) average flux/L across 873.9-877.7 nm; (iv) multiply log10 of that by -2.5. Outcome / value 0.06 mag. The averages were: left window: 0.51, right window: 0.529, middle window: 0.495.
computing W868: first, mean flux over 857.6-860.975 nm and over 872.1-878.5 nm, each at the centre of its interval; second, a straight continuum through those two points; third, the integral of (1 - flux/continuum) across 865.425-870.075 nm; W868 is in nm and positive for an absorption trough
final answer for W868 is 0.08 nm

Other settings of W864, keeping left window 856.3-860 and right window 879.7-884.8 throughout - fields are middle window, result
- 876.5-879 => 0.07 mag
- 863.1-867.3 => 0.04 mag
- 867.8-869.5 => 0.01 mag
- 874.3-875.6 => -0.04 mag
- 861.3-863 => -0.03 mag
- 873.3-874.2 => -0.03 mag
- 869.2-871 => -0.02 mag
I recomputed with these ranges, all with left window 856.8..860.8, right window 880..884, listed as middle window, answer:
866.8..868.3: 0.03 mag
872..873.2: 0.02 mag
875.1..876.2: 0.02 mag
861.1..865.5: -0.03 mag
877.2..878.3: 0.08 mag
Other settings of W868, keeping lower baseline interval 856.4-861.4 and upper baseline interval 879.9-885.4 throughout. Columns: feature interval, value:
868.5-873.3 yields -0.05 nm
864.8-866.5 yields 0.12 nm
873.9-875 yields -0.03 nm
